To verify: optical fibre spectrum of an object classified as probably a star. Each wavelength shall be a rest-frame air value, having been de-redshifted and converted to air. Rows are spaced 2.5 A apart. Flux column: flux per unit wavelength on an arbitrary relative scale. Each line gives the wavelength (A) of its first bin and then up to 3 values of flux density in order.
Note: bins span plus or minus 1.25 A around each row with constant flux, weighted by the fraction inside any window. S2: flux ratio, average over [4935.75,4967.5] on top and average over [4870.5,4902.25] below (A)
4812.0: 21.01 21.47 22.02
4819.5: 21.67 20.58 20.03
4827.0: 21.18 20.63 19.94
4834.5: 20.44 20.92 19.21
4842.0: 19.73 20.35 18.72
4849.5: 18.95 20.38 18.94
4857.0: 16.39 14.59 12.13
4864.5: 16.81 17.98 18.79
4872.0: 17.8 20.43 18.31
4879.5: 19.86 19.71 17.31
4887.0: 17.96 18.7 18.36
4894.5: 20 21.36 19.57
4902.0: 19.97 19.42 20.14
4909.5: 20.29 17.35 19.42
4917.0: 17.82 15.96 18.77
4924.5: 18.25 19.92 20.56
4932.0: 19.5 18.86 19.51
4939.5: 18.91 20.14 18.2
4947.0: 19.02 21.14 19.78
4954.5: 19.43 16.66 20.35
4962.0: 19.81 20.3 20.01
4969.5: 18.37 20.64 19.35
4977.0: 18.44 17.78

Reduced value 1.02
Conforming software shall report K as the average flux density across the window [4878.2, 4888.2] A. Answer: 18.7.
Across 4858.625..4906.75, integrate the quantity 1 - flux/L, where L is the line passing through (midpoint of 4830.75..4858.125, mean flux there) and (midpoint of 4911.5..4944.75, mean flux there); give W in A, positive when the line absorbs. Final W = 1.9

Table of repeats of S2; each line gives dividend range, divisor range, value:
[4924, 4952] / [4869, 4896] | 1.03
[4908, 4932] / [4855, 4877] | 1.10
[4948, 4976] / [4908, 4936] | 1.04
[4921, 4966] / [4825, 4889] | 1.04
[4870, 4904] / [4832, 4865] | 1.04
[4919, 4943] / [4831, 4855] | 0.97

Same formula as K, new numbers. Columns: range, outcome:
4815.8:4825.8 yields 21.1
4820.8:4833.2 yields 20.5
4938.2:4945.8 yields 19.1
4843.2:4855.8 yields 19.5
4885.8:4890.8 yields 18.3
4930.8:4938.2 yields 19.3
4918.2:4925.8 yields 17.7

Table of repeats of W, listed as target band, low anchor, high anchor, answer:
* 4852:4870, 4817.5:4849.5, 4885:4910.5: 2.93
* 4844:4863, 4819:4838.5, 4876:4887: 2.15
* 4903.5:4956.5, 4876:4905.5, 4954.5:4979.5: 0.31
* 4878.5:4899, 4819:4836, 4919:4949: 0.59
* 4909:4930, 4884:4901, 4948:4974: 0.81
